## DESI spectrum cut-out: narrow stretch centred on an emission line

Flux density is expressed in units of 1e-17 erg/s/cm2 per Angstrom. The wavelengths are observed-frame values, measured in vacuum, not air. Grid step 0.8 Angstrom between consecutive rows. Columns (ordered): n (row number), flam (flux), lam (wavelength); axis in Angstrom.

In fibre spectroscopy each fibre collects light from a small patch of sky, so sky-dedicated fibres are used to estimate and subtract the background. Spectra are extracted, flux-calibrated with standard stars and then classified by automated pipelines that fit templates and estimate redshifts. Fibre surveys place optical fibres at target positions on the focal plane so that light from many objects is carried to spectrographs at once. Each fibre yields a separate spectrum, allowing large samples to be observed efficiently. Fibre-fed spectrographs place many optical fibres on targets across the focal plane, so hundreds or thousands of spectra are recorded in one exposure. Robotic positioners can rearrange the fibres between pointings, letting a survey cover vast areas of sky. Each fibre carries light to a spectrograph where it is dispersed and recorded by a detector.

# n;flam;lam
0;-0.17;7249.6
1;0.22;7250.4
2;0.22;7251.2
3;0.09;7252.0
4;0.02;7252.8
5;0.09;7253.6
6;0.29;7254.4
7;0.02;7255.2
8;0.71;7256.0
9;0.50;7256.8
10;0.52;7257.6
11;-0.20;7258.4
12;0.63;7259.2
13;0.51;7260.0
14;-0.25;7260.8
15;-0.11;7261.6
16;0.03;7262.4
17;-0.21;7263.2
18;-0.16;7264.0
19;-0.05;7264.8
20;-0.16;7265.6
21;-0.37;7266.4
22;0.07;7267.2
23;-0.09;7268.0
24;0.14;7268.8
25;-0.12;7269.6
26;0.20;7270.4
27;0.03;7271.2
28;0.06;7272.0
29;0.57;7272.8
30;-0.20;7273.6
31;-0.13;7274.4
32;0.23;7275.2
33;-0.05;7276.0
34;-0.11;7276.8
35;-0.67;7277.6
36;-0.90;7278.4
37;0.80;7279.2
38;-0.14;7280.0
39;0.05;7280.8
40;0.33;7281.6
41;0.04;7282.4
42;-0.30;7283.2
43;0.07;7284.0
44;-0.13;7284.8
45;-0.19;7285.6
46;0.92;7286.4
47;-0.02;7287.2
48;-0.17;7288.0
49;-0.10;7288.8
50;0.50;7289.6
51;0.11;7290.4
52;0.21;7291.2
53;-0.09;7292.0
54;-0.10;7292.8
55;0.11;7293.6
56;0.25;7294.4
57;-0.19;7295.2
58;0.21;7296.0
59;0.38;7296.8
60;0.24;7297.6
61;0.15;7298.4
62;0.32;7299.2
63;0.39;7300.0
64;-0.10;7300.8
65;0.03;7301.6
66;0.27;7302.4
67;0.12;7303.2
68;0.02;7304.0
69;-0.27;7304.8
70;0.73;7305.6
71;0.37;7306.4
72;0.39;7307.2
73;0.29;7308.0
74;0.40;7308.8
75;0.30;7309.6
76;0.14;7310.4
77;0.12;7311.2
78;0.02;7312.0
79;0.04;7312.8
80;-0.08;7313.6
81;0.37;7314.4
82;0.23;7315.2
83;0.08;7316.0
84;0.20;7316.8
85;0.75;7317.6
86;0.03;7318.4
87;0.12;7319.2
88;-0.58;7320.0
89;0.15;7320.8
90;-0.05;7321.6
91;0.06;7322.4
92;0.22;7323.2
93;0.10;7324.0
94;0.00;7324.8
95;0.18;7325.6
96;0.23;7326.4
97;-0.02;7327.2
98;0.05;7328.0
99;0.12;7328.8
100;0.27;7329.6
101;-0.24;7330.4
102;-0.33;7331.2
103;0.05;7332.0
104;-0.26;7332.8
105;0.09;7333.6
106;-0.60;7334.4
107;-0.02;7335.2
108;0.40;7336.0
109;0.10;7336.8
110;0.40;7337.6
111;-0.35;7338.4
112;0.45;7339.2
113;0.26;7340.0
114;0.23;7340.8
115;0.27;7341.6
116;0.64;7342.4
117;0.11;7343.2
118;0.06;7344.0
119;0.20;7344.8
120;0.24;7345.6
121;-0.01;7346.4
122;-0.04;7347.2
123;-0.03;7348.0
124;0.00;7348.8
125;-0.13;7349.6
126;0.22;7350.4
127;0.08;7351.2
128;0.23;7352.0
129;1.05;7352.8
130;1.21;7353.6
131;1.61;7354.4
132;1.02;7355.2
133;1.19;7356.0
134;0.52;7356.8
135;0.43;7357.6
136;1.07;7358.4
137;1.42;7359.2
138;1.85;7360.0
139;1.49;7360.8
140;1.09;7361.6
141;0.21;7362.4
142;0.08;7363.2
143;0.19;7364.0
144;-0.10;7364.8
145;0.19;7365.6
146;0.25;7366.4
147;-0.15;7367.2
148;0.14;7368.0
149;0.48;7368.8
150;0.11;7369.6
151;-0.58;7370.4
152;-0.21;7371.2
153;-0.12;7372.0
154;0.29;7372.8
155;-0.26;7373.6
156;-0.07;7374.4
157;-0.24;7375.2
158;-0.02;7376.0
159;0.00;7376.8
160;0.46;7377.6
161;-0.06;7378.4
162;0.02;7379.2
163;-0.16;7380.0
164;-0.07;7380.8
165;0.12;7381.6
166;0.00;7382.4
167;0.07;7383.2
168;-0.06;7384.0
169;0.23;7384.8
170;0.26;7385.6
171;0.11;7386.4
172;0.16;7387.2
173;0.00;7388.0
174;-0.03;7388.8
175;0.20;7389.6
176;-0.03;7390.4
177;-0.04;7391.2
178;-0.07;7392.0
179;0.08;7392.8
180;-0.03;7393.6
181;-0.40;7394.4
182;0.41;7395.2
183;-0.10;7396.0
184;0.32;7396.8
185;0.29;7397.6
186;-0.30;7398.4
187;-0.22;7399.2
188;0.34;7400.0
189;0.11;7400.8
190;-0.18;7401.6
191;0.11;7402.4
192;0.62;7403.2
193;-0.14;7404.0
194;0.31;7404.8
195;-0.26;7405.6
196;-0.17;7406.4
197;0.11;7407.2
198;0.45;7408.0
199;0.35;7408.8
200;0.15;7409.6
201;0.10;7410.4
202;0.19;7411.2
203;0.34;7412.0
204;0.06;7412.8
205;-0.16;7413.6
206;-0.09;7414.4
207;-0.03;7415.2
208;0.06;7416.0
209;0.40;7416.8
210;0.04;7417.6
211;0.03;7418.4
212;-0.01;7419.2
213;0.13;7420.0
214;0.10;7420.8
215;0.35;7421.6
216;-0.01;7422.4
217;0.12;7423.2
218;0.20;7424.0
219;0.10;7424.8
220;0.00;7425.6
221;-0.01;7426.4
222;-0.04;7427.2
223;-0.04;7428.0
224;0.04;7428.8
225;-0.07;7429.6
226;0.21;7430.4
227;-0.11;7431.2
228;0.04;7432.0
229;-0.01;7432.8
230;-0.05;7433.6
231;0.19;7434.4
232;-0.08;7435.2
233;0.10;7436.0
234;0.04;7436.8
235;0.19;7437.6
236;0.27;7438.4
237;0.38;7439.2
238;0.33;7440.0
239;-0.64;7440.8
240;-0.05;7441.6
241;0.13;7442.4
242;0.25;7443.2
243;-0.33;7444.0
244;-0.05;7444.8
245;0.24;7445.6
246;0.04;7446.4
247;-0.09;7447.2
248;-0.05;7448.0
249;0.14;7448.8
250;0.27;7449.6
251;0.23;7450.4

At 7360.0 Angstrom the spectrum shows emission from [O II] 3727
